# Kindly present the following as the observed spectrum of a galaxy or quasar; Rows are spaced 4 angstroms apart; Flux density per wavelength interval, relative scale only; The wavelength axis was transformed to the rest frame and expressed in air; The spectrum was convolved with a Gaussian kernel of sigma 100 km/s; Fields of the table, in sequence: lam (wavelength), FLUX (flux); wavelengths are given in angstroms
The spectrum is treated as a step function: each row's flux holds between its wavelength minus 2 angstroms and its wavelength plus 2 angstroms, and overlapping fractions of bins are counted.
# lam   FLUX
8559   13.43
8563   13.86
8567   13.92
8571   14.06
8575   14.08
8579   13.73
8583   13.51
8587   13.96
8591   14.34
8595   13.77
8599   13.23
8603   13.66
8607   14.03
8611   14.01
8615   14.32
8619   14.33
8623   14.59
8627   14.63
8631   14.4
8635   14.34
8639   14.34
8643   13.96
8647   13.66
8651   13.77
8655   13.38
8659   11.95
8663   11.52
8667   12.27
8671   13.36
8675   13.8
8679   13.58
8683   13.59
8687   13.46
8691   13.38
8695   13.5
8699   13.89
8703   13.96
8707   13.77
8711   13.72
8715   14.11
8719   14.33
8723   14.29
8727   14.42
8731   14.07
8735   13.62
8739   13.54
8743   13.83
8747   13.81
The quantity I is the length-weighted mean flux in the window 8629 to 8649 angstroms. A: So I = 14.1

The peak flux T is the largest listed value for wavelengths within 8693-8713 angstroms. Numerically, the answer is 13.96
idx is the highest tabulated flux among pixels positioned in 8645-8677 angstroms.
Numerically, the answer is 13.8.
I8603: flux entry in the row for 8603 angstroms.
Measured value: 13.66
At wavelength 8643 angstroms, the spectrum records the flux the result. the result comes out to 13.96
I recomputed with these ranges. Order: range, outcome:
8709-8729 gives 14.2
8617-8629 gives 14.5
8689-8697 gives 13.4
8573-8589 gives 13.8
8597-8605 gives 13.4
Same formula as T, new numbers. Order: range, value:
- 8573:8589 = 14.08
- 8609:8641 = 14.63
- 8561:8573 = 14.06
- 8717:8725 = 14.33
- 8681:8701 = 13.89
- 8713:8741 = 14.42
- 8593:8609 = 14.03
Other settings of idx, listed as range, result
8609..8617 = 14.32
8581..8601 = 14.34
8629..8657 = 14.4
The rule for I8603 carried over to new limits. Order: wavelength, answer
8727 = 14.42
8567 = 13.92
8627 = 14.63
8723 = 14.29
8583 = 13.51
